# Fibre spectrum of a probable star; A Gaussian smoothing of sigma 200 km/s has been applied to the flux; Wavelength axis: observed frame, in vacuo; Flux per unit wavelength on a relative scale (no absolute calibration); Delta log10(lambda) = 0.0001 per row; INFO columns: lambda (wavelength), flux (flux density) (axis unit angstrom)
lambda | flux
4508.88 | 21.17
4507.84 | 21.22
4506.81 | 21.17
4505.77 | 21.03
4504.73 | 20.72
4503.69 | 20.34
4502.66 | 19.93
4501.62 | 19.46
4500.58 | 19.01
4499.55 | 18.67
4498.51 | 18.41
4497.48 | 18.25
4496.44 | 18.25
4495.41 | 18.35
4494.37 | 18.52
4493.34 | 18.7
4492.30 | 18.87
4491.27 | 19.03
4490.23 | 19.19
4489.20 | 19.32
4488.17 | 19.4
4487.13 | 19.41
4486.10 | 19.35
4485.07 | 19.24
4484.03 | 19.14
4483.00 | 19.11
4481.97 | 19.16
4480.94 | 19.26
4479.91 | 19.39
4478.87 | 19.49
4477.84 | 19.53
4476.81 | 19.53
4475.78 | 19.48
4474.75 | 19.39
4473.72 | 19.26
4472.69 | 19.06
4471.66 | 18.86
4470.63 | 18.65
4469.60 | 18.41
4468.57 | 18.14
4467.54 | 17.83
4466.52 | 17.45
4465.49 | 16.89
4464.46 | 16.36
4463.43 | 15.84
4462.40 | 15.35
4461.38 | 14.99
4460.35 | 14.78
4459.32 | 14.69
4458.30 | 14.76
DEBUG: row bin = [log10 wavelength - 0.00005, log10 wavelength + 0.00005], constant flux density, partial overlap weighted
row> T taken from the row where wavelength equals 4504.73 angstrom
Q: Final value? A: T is 20.72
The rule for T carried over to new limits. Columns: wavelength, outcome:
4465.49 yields 16.89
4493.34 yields 18.7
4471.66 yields 18.86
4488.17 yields 19.4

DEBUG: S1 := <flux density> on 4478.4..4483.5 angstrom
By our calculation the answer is 19.3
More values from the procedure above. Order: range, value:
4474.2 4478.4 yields 19.5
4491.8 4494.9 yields 18.7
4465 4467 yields 17.2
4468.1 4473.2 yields 18.6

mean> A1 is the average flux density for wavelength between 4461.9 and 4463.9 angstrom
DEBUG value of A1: 15.6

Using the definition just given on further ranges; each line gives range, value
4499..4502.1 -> 19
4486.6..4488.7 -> 19.4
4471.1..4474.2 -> 19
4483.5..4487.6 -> 19.3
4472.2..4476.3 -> 19.3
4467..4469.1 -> 18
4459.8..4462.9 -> 15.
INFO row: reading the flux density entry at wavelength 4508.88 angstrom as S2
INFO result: 21.17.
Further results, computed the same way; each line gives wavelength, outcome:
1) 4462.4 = 15.35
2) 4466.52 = 17.45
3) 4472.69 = 19.06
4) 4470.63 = 18.65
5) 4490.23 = 19.19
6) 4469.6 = 18.41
